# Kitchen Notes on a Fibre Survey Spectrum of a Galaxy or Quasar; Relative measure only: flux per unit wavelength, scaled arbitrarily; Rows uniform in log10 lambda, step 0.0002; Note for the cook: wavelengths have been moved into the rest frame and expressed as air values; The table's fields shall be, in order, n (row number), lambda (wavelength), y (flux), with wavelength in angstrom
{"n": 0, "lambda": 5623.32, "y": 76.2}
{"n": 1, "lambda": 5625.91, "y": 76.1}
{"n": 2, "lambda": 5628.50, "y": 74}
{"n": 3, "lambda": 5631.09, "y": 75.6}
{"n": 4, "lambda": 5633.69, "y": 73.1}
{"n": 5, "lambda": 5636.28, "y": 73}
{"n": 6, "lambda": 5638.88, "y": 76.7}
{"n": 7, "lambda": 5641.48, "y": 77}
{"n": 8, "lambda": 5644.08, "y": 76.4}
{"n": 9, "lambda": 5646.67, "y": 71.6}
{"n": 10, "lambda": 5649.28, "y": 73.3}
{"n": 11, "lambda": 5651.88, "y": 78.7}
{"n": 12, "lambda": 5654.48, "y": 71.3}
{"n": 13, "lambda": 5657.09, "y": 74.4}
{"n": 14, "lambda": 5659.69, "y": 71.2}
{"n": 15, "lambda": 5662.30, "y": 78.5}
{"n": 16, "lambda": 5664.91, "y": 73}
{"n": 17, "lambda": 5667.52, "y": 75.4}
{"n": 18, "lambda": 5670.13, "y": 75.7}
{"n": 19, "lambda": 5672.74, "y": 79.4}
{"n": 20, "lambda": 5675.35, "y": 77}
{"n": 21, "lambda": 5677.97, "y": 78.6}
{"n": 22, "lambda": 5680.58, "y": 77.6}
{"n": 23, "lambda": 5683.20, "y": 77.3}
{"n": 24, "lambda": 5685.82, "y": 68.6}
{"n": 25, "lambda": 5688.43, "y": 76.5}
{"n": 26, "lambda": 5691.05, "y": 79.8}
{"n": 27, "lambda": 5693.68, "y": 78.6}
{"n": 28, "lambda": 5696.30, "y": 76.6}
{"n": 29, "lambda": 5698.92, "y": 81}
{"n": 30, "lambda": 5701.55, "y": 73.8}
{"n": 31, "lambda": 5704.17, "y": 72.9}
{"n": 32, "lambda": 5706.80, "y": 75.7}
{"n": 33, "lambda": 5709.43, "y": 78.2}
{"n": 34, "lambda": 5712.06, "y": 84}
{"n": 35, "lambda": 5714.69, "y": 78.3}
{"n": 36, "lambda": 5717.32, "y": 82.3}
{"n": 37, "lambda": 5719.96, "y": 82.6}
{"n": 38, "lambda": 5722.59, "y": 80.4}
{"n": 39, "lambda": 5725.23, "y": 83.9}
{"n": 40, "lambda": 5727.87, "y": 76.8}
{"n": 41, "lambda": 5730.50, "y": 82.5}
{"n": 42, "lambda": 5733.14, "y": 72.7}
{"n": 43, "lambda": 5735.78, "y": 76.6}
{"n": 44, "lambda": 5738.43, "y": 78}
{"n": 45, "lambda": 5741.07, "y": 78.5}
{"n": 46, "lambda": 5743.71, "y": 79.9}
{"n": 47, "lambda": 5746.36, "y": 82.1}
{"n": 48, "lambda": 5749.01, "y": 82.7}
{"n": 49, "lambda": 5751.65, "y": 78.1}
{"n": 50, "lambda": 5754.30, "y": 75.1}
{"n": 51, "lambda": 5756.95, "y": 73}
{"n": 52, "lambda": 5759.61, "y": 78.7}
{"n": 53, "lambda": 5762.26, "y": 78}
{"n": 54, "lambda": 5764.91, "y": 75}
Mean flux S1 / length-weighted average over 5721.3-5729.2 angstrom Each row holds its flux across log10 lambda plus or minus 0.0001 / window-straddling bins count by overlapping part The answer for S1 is 80.4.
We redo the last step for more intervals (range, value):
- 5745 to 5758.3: 78.2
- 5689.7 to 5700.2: 79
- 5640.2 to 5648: 75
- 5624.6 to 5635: 74.7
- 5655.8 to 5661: 72.8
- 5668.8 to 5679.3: 77.7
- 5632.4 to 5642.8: 74.9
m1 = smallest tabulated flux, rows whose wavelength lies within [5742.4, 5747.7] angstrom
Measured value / 79.9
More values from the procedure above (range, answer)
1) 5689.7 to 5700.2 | 76.6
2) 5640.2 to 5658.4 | 71.3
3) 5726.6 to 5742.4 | 72.7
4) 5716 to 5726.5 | 80.4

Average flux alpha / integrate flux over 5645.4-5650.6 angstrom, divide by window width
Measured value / 72.4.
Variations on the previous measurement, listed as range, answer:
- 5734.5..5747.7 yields 79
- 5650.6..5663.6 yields 74.8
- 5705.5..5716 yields 79.1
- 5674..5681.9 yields 77.7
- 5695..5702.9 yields 77.2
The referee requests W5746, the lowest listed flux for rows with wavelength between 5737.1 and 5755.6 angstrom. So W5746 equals 75.1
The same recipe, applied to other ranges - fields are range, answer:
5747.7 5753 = 78.1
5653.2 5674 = 71.2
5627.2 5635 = 73.1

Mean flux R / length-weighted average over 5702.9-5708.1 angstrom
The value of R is 74.3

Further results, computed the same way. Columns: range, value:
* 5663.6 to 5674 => 75.9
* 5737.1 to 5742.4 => 78.3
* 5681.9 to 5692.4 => 75.5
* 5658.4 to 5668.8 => 74.5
